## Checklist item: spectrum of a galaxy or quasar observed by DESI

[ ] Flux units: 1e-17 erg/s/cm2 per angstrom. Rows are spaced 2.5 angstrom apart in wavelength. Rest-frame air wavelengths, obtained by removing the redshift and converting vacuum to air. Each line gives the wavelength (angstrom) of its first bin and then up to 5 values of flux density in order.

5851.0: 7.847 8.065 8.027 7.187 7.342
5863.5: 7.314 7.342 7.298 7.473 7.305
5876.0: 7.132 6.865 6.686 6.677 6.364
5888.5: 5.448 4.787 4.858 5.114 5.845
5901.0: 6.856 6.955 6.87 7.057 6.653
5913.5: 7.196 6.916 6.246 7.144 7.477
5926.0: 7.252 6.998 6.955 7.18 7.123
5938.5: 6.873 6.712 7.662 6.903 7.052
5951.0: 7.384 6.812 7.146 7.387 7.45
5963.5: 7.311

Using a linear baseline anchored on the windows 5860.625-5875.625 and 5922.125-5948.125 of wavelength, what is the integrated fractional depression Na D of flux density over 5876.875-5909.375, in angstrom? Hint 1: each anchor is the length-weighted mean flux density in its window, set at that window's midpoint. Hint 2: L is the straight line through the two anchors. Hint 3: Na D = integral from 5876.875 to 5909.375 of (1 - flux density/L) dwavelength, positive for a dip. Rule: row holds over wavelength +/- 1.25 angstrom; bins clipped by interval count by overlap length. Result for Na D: 4.8 angstrom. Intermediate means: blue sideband 7.33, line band 6.18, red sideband 7.11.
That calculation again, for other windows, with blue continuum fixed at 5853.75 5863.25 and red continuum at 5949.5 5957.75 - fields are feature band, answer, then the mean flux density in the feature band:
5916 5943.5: 0.8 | 7.02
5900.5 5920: 1.3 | 6.85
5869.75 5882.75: 0.7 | 7.08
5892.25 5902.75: 2.3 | 5.73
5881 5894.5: 3.1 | 5.74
